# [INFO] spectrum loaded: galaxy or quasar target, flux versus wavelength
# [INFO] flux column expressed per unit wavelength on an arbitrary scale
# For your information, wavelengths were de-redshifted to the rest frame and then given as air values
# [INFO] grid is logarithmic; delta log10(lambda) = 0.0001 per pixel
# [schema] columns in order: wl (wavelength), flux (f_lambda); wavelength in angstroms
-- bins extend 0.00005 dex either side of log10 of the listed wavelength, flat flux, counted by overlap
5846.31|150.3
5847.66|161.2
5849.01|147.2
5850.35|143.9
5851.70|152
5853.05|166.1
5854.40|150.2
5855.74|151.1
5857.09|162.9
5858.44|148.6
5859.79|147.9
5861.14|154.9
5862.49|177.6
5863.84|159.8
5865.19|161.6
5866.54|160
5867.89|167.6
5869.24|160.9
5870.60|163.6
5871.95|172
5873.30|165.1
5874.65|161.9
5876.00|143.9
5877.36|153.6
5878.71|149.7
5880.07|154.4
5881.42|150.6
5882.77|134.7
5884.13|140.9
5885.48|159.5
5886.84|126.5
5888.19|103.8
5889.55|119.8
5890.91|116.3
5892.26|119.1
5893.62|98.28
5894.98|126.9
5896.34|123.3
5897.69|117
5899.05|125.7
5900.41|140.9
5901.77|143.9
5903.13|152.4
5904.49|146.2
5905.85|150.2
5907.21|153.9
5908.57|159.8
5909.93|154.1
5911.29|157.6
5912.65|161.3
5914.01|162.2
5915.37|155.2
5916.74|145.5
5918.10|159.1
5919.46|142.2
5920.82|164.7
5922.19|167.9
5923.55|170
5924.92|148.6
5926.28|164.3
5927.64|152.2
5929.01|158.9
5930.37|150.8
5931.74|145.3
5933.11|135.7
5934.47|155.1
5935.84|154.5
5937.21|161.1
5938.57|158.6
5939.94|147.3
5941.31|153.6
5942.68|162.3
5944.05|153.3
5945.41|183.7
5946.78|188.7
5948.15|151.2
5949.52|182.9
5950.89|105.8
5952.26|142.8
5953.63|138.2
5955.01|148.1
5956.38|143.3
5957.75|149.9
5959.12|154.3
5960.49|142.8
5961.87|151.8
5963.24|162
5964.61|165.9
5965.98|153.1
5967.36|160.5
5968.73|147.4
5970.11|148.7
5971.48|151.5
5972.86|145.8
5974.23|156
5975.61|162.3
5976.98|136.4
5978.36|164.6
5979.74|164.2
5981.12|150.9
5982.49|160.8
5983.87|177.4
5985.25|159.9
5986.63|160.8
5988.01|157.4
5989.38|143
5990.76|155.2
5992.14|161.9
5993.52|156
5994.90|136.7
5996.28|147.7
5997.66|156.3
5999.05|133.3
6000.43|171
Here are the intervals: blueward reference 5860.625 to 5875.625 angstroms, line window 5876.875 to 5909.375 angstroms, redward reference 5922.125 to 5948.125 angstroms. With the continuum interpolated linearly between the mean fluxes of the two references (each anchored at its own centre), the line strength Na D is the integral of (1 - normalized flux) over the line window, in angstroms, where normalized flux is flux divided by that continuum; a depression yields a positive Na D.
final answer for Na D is 5.1 angstroms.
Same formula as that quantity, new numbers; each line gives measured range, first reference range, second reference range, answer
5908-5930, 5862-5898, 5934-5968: -1.1 angstroms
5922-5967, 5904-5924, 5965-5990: 0.5 angstroms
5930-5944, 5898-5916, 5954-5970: -0.1 angstroms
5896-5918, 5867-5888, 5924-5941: 0.8 angstroms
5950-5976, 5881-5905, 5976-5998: 0.0 angstroms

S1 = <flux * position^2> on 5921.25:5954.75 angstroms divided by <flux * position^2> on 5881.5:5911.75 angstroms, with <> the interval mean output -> 1.2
